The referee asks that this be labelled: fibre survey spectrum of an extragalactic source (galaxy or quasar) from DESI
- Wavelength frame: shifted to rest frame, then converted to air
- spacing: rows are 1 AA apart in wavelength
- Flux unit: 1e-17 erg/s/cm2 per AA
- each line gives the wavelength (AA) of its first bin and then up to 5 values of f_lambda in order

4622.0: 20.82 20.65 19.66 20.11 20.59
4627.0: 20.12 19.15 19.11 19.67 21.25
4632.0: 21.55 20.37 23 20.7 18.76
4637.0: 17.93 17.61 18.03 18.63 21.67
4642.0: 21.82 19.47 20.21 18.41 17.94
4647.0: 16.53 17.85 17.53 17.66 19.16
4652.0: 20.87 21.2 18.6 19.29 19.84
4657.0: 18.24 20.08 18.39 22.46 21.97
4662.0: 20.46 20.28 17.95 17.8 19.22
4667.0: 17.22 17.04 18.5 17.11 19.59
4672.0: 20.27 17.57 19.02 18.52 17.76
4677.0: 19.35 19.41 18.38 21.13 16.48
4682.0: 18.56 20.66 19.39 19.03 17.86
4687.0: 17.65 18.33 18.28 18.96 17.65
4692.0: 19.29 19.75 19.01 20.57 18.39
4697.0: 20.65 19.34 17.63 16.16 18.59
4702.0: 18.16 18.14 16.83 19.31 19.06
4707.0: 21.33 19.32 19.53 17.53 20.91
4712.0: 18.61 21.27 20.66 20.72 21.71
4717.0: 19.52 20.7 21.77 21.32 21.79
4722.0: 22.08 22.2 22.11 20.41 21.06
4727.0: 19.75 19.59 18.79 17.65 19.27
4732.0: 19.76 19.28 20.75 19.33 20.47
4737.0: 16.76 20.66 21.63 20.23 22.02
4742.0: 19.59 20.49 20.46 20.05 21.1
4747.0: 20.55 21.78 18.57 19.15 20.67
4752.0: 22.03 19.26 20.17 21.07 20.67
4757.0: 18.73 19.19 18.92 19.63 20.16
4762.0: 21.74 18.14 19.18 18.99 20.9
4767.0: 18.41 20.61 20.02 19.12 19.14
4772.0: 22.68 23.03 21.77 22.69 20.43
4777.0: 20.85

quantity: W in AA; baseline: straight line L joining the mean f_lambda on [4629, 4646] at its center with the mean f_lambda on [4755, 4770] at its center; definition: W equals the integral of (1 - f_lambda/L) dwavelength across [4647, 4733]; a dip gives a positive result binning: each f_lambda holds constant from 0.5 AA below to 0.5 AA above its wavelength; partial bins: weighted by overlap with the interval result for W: 2.08 AA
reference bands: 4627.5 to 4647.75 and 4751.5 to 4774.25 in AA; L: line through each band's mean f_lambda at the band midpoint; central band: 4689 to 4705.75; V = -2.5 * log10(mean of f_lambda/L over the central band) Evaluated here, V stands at 0.07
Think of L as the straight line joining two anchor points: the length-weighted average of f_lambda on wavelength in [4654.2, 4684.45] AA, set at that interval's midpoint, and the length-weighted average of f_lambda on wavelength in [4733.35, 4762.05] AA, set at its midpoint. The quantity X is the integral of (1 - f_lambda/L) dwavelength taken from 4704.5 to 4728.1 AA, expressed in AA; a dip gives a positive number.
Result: -1.0 AA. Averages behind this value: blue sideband 19.1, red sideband 20.2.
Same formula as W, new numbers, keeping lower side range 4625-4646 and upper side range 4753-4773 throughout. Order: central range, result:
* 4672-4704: 1.9 AA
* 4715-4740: -0.6 AA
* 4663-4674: 0.8 AA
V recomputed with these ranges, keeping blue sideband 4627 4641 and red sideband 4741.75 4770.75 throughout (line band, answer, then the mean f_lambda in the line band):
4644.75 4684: 0.049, 18.9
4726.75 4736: 0.029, 19.4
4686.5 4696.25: 0.060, 18.8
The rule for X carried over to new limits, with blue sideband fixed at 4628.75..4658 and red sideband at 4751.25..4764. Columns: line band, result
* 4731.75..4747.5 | -0.3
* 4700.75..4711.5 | 0.4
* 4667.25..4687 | 0.9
